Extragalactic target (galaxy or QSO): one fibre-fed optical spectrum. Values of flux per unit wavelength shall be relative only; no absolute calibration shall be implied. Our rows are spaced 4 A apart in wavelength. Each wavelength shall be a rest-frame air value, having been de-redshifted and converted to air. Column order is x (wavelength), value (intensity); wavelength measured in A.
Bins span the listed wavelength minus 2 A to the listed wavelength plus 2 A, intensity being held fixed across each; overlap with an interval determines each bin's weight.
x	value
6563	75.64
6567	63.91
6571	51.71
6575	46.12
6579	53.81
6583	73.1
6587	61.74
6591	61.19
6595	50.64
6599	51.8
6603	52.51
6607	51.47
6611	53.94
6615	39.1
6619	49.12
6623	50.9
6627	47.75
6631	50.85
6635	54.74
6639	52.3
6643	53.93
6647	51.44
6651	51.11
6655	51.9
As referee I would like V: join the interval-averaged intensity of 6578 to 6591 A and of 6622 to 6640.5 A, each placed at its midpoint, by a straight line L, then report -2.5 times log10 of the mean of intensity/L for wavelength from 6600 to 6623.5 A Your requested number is 0.14 mag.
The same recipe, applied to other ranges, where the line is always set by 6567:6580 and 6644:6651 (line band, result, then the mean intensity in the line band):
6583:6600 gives -0.13 mag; 58.6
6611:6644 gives 0.04 mag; 50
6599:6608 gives 0.00 mag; 52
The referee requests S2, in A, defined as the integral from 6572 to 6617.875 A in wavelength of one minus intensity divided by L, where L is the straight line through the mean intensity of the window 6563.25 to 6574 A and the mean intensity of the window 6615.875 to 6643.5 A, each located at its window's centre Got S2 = 1.5 A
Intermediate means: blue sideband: 59.6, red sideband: 50.7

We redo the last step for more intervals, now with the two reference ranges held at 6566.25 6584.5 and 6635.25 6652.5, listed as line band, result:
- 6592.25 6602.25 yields 0.6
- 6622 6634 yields 0.8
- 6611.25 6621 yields 1.5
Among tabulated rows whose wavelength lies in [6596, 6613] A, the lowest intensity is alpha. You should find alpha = 51.47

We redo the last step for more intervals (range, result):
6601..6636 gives 39.1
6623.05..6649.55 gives 47.75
